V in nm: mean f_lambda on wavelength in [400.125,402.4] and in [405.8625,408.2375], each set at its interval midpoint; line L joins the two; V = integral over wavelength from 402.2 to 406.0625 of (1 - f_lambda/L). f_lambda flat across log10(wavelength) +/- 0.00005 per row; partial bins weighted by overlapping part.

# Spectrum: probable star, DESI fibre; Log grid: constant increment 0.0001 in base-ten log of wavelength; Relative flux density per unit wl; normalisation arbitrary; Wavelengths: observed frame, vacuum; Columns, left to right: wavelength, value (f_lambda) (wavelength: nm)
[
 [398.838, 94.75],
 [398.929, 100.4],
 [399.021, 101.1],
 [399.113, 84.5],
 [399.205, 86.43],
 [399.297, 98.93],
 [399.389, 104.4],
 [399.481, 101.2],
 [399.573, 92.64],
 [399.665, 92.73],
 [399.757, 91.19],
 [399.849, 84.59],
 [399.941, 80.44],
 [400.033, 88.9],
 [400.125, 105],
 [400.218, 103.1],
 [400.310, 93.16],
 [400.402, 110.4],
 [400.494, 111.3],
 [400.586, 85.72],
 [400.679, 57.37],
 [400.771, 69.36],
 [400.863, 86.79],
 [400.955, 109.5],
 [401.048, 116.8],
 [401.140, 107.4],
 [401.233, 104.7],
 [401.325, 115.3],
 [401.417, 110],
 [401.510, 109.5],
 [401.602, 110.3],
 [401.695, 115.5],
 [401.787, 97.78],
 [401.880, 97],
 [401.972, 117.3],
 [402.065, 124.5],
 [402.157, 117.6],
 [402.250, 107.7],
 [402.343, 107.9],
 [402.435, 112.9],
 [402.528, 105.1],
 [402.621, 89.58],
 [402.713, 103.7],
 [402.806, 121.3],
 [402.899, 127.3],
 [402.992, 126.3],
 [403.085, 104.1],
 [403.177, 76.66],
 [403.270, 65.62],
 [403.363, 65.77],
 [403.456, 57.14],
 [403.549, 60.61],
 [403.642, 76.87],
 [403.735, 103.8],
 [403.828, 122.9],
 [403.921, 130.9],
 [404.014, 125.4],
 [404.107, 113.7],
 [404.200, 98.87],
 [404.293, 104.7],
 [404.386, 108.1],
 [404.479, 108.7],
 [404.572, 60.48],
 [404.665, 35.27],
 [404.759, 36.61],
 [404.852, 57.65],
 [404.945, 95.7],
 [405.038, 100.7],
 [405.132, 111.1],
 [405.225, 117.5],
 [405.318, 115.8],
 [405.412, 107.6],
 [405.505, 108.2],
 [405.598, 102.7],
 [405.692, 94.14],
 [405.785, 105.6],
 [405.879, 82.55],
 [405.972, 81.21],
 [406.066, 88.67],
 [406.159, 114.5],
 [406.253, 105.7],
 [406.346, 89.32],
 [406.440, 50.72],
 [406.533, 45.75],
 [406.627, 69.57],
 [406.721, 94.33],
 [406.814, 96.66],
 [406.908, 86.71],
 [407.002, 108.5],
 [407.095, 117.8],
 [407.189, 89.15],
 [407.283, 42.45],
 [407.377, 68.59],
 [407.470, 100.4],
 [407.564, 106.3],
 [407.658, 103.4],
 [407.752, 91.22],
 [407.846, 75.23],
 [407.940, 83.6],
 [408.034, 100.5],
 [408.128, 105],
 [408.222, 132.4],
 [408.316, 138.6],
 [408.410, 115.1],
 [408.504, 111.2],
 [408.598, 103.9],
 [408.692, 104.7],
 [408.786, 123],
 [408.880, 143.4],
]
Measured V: 0.02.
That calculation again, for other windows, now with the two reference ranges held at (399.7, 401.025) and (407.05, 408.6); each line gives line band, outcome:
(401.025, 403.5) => -0.28 nm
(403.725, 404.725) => -0.05 nm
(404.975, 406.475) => -0.03 nm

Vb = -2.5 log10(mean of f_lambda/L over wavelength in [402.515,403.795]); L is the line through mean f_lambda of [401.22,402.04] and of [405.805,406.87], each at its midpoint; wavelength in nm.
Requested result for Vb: 0.109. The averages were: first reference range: 109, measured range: 91.6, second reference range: 84.1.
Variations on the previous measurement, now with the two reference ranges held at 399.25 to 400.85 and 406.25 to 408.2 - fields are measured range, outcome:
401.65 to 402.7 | -0.19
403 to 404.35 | -0.06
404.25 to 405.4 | 0.01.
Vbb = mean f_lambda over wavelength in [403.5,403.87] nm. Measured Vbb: 90.4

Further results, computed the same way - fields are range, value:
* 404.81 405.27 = 96.9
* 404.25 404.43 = 106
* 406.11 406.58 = 81.3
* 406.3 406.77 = 70.1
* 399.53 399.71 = 92.7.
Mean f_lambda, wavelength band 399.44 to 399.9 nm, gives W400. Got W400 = 92.3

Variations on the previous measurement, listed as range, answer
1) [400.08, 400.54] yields 105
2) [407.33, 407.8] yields 94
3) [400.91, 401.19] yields 111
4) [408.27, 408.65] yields 117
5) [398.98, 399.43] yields 94.8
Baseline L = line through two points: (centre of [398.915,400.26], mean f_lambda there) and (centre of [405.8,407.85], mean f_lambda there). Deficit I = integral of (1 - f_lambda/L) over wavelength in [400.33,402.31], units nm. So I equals -0.24 nm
